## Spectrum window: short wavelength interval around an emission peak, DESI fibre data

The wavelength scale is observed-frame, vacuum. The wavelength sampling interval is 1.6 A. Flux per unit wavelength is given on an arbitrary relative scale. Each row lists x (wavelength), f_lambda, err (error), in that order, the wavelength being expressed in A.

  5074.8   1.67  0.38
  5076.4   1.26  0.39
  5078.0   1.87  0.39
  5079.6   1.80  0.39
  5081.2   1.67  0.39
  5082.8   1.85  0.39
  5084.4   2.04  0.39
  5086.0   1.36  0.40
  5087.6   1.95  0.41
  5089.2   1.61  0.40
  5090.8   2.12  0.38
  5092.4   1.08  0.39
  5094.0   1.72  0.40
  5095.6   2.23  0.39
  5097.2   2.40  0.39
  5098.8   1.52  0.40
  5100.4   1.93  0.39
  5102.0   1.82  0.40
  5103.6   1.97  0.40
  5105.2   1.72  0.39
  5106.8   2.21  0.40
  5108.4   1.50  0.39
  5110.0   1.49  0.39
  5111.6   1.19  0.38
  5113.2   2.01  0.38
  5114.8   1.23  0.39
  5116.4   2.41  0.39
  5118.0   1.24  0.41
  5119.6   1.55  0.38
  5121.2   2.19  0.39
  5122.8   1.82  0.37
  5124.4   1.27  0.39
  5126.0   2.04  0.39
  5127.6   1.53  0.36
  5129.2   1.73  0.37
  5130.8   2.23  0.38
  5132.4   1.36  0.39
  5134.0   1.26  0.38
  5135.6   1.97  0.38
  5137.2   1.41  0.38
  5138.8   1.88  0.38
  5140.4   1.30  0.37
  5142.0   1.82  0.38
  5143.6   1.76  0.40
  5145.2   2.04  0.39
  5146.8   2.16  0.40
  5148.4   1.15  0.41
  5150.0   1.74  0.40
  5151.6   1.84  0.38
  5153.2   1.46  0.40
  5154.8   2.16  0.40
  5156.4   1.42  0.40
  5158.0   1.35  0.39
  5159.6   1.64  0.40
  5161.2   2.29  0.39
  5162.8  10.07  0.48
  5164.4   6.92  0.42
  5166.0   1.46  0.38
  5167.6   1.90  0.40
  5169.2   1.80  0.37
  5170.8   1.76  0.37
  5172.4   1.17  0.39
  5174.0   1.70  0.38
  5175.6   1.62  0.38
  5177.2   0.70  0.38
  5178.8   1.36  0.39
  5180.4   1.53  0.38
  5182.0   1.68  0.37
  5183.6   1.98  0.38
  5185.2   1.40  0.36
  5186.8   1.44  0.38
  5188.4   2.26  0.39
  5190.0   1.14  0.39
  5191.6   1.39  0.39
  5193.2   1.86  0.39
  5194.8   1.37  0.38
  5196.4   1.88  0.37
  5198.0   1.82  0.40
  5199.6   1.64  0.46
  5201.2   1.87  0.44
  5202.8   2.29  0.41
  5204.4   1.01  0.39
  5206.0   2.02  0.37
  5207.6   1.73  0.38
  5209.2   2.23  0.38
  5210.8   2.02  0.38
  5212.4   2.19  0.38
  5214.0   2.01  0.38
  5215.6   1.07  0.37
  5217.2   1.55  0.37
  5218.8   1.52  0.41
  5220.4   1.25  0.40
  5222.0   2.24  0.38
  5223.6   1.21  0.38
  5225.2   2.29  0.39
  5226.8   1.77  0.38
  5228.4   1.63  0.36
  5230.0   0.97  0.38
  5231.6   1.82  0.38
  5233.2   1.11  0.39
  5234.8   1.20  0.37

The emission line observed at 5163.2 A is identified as H-beta 4861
